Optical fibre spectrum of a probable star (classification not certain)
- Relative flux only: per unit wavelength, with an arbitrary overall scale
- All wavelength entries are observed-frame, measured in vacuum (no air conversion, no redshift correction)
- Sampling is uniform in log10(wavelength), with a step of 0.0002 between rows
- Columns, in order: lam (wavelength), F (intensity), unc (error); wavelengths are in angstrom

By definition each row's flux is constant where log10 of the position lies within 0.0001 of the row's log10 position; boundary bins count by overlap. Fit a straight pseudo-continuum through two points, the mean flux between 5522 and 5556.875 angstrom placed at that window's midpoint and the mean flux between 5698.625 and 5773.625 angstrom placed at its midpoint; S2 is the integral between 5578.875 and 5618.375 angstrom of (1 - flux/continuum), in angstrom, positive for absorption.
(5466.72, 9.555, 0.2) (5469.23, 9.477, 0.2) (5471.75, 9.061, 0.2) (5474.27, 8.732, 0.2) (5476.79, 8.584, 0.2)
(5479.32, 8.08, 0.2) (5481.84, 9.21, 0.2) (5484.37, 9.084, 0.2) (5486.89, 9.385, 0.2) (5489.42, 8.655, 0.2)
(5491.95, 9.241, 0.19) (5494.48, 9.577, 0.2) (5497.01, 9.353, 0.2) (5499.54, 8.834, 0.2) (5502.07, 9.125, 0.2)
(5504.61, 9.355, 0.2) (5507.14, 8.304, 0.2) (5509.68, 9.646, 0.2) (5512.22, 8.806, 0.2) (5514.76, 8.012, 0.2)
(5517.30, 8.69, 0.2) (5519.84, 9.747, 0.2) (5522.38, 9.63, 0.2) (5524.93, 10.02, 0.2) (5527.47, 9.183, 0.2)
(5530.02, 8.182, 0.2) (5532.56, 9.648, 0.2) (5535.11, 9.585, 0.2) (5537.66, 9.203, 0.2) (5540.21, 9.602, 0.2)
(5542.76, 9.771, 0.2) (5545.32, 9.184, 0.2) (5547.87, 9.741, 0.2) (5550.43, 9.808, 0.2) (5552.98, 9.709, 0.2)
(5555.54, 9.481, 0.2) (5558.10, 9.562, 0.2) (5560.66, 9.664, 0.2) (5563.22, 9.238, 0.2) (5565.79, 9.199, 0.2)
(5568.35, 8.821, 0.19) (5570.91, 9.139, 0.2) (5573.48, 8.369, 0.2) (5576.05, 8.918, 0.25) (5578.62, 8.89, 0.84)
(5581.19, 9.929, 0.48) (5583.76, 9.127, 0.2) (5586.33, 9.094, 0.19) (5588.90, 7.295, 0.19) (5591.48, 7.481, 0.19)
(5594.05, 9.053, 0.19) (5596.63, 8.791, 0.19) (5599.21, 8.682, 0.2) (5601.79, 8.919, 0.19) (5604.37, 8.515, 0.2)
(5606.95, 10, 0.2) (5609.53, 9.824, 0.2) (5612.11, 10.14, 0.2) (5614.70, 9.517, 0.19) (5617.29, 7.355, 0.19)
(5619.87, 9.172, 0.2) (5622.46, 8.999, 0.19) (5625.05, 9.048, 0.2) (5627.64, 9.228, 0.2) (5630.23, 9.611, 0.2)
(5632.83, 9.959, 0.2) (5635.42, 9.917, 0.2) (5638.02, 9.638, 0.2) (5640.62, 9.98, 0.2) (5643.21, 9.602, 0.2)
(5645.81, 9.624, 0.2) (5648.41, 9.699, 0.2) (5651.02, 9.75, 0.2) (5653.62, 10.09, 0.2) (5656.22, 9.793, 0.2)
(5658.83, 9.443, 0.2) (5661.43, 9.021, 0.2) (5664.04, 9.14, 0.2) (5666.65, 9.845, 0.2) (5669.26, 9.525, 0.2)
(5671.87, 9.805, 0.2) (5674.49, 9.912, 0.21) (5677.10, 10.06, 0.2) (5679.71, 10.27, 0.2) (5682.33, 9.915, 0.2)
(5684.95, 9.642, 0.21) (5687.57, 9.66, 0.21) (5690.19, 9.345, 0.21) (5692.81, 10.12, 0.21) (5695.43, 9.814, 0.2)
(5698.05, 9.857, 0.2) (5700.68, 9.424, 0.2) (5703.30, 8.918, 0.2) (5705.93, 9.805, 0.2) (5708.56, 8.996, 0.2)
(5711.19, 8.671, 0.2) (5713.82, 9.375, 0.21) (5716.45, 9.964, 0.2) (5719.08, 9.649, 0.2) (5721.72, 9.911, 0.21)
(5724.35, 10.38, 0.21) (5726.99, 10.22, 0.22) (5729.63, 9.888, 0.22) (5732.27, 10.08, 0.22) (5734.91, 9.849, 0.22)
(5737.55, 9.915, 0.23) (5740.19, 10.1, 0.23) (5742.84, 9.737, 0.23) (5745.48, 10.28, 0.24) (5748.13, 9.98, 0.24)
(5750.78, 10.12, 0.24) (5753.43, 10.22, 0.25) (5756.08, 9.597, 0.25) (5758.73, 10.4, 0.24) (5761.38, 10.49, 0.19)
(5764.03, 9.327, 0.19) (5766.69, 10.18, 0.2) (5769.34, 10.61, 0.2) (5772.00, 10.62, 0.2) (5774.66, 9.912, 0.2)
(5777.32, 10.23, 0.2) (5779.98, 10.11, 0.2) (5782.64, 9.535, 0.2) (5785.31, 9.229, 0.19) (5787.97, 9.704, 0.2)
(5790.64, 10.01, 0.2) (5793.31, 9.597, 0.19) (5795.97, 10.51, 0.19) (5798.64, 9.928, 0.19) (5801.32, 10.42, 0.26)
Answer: 2.8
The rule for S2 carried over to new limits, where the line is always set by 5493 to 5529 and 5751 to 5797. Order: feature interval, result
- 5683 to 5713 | 0.9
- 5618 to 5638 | 0.4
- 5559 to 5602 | 2.4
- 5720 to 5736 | -0.3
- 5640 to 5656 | -0.3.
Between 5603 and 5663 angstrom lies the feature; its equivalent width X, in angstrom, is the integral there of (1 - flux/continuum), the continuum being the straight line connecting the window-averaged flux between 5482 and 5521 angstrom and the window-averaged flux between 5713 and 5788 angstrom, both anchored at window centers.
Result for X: 0.5 angstrom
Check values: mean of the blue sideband 9.06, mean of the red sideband 10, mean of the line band 9.47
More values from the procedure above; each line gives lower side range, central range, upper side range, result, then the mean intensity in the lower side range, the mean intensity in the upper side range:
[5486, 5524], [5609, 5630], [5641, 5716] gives 0.6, 9.09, 9.62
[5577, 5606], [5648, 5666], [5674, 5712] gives -0.5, 8.72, 9.63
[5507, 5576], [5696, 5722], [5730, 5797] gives 1.0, 9.27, 10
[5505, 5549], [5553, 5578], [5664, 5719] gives 0.4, 9.23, 9.63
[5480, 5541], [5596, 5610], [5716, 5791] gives 0.6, 9.16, 10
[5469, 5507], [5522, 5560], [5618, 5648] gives -1.2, 9.02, 9.49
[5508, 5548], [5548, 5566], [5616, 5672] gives -0.5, 9.27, 9.46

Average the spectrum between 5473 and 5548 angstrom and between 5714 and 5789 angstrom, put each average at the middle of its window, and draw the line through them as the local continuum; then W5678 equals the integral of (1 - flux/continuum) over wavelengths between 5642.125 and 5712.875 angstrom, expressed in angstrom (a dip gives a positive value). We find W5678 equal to 0.82 angstrom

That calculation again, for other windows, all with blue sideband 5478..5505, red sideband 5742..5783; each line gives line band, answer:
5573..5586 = 0.43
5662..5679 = 0.09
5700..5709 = 0.53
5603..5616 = -0.10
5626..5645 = -0.14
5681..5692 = 0.17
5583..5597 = 1.51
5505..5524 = 0.30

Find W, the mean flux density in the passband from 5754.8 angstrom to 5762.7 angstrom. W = 10.2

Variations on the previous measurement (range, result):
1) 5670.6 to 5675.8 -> 9.85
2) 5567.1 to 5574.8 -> 8.77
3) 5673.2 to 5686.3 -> 9.96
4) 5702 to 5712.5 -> 9.09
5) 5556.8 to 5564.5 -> 9.49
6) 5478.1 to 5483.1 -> 8.66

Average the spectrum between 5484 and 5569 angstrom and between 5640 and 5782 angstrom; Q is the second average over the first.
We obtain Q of 1.1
